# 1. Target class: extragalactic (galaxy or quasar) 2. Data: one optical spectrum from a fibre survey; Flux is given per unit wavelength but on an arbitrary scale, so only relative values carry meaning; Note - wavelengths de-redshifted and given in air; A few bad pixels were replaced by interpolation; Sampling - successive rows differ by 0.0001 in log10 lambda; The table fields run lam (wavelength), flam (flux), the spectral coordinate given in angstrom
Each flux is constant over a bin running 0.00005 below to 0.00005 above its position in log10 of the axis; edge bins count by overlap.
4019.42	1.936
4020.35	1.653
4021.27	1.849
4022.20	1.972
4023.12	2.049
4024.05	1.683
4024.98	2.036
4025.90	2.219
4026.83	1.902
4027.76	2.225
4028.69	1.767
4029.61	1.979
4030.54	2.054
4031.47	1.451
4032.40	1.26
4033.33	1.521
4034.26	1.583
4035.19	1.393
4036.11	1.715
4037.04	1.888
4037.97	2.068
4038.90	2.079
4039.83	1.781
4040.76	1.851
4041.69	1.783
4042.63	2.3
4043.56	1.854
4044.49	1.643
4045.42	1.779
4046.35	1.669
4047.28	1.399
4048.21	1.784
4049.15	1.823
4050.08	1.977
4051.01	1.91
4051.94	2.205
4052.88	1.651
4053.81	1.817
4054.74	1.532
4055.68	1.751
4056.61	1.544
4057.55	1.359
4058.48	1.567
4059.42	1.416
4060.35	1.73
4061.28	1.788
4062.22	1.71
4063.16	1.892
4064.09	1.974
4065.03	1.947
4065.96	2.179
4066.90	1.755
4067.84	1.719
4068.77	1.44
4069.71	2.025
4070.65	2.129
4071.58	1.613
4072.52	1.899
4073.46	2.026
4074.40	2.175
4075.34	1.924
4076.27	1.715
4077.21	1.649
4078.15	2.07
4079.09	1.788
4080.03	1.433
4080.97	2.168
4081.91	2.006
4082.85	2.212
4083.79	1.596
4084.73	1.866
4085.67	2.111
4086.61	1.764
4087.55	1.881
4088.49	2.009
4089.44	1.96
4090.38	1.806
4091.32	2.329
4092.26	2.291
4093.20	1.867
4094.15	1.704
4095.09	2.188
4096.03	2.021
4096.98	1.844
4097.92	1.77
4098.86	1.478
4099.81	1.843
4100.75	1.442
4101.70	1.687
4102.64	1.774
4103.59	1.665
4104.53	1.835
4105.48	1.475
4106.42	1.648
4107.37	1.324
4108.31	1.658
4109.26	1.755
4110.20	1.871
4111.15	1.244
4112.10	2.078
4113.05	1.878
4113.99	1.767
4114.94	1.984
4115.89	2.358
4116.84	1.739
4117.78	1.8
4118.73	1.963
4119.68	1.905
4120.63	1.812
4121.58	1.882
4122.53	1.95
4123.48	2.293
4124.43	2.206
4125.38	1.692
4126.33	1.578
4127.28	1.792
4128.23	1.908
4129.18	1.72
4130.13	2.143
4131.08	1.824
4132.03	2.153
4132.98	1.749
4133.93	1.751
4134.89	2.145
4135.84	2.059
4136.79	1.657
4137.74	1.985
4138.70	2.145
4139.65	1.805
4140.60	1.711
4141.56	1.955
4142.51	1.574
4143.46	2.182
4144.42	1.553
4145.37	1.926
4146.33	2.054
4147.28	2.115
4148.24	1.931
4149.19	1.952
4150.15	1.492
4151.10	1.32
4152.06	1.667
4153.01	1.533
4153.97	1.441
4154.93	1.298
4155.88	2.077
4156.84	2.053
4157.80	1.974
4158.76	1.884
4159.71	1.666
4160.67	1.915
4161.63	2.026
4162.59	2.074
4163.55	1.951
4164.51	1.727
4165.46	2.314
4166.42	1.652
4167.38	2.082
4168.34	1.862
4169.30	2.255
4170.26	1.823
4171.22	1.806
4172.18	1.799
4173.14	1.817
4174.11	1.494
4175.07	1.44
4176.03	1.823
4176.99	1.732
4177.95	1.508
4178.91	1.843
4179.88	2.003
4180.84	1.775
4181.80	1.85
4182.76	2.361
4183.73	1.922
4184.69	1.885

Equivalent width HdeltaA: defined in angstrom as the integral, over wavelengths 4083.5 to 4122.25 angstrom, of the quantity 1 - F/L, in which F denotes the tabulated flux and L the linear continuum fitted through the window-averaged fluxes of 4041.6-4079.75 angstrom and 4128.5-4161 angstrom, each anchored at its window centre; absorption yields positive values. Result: -0.2 angstrom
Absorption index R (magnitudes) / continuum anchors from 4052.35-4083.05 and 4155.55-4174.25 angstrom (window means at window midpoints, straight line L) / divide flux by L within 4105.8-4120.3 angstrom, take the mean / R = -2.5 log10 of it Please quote 0.04 mag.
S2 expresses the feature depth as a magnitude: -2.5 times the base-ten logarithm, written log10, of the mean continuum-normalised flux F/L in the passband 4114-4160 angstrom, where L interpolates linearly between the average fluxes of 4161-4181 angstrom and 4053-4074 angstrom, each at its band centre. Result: -0.023 mag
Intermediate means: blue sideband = 1.76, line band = 1.86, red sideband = 1.85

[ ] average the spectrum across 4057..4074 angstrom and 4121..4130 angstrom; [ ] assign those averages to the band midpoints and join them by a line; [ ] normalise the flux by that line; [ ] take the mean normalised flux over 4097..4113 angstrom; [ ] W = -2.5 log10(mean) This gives 0.118 mag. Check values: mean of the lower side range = 1.79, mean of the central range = 1.67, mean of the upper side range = 1.9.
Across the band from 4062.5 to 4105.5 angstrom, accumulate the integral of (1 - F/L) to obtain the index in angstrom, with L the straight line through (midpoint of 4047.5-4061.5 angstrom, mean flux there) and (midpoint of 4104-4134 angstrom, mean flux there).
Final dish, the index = -2.4 angstrom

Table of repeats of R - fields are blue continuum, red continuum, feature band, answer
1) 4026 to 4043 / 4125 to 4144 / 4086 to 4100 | -0.039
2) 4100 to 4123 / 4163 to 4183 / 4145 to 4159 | 0.027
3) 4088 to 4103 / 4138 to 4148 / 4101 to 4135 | 0.036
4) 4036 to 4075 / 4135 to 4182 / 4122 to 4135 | -0.052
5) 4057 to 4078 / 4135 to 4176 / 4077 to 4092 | -0.066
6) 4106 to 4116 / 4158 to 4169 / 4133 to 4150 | -0.024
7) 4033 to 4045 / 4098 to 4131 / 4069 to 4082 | -0.051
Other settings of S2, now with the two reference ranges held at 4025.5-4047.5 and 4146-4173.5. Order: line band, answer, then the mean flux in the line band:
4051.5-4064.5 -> 0.063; 1.71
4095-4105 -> 0.038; 1.76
